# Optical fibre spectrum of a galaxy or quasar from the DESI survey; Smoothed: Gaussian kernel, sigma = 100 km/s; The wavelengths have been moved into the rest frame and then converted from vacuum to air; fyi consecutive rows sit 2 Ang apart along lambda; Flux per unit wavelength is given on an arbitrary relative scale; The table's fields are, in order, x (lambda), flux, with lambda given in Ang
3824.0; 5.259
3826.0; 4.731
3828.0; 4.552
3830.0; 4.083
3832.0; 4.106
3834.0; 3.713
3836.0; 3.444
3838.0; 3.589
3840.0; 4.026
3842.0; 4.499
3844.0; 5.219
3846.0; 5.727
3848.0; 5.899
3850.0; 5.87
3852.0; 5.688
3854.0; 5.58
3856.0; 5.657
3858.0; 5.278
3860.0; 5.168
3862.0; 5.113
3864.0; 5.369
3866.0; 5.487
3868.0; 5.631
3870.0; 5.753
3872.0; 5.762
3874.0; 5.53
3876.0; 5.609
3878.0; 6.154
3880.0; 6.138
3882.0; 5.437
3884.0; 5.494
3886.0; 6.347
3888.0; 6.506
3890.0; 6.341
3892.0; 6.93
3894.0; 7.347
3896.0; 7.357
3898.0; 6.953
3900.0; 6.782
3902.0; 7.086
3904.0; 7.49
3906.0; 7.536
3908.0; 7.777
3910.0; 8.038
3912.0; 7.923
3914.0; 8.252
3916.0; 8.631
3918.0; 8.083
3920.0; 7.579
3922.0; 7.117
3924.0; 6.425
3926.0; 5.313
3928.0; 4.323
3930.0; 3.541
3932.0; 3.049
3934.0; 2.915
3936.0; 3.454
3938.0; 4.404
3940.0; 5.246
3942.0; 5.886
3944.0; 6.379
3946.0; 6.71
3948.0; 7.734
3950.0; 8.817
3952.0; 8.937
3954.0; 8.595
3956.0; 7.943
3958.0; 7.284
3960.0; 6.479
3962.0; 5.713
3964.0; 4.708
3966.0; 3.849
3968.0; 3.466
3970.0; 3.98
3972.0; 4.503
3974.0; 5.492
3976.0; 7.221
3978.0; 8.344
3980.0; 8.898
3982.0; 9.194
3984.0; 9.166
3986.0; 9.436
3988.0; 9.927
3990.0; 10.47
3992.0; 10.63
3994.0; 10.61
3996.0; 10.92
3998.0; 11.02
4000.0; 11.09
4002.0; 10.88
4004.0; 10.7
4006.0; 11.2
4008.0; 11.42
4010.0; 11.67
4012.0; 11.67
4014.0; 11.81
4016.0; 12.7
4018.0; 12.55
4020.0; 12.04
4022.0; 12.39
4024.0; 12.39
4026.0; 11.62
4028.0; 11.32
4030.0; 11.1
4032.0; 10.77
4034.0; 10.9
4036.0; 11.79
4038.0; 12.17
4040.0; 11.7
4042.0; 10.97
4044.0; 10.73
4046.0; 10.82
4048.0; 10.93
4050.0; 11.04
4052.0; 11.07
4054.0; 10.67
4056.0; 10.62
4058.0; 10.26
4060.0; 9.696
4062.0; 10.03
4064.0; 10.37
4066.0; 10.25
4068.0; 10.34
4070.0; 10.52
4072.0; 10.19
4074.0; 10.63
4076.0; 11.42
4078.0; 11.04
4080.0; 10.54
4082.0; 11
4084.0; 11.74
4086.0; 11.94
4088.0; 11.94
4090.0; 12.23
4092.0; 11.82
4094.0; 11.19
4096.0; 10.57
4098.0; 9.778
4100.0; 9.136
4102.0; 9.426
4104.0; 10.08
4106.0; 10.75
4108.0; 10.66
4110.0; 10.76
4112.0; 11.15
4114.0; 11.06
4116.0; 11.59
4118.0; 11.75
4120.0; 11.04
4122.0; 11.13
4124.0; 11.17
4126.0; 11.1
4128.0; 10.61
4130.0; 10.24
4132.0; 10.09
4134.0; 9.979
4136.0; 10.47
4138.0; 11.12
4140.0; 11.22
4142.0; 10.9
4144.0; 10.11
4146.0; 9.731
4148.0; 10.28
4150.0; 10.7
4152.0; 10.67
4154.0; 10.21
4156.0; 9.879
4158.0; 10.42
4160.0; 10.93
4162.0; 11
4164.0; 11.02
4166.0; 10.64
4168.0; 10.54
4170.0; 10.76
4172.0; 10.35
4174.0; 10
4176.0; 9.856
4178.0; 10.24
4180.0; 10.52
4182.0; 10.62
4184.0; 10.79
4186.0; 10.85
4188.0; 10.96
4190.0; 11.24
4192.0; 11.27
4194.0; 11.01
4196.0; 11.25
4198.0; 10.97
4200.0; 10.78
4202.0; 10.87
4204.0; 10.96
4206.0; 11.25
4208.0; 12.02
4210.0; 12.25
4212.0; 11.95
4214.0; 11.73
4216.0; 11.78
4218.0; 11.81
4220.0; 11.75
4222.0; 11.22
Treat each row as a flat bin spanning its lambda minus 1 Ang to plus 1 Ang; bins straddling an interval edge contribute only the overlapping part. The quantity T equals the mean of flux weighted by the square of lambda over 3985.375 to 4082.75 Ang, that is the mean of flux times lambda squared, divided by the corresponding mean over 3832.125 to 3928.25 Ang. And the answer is 1.95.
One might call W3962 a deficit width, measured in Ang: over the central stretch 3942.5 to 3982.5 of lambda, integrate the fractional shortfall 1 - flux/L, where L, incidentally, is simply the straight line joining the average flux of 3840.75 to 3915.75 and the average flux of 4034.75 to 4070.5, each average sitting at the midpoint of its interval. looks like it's 8.3 Ang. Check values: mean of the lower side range 6.25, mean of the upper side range 10.8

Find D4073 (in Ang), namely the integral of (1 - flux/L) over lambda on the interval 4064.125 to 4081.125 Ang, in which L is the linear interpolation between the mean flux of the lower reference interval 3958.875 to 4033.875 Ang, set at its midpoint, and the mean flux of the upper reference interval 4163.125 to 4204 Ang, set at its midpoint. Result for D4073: -1.0 Ang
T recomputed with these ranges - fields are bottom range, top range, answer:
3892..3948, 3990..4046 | 1.88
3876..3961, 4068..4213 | 1.84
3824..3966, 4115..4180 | 2.02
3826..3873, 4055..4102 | 2.40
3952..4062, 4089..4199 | 1.17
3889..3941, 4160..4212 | 1.96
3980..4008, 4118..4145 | 1.11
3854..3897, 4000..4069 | 2.05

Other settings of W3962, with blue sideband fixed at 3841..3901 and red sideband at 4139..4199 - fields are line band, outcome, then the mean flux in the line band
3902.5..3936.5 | 1.2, 6.37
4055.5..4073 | -2.5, 10.2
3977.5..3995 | -4.4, 9.67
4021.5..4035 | -5.0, 11.5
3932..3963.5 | 3.7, 6.3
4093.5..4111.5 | -1.3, 10.3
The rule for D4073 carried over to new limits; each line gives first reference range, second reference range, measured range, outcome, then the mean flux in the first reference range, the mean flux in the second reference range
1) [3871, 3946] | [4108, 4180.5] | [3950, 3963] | -0.83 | 6.25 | 10.6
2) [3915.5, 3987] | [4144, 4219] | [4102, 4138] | -4.20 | 6.34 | 10.9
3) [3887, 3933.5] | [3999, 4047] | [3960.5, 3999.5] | 8.09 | 6.76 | 11.5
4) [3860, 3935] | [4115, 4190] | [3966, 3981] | 3.48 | 6.29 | 10.6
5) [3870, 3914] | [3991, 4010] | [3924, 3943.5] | 9.22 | 6.71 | 11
